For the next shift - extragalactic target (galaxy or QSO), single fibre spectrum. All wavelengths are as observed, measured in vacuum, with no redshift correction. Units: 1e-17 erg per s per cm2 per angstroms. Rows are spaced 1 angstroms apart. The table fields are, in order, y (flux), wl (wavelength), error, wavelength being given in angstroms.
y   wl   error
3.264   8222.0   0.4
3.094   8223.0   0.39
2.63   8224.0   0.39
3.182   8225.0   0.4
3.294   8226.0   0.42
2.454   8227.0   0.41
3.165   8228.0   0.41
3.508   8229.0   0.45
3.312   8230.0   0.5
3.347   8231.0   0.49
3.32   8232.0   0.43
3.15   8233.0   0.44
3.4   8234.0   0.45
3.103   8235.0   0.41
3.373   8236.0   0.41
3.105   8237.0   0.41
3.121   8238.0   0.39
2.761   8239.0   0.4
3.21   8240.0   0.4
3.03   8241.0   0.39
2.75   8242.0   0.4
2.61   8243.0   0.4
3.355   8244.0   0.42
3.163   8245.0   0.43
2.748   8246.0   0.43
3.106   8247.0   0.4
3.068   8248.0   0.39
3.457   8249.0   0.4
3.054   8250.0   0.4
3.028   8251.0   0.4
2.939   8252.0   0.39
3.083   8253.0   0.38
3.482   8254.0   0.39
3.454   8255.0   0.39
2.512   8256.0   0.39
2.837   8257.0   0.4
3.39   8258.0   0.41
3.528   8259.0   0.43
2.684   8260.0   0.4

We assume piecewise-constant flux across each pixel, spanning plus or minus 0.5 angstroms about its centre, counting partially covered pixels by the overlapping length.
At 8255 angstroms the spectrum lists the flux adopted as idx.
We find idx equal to 3.454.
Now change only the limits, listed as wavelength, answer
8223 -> 3.094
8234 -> 3.4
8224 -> 2.63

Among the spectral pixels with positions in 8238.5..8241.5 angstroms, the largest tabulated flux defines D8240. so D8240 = 3.21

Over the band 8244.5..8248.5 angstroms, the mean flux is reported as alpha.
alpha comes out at 3.02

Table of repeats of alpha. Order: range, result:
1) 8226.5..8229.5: 3.04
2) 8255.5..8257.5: 2.67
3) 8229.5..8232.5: 3.33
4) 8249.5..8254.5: 3.12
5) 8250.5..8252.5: 2.98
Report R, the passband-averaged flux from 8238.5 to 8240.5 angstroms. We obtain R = 2.99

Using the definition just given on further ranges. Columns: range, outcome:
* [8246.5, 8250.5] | 3.17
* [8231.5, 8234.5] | 3.29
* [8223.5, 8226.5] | 3.04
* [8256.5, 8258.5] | 3.11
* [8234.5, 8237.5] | 3.19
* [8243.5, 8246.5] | 3.09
